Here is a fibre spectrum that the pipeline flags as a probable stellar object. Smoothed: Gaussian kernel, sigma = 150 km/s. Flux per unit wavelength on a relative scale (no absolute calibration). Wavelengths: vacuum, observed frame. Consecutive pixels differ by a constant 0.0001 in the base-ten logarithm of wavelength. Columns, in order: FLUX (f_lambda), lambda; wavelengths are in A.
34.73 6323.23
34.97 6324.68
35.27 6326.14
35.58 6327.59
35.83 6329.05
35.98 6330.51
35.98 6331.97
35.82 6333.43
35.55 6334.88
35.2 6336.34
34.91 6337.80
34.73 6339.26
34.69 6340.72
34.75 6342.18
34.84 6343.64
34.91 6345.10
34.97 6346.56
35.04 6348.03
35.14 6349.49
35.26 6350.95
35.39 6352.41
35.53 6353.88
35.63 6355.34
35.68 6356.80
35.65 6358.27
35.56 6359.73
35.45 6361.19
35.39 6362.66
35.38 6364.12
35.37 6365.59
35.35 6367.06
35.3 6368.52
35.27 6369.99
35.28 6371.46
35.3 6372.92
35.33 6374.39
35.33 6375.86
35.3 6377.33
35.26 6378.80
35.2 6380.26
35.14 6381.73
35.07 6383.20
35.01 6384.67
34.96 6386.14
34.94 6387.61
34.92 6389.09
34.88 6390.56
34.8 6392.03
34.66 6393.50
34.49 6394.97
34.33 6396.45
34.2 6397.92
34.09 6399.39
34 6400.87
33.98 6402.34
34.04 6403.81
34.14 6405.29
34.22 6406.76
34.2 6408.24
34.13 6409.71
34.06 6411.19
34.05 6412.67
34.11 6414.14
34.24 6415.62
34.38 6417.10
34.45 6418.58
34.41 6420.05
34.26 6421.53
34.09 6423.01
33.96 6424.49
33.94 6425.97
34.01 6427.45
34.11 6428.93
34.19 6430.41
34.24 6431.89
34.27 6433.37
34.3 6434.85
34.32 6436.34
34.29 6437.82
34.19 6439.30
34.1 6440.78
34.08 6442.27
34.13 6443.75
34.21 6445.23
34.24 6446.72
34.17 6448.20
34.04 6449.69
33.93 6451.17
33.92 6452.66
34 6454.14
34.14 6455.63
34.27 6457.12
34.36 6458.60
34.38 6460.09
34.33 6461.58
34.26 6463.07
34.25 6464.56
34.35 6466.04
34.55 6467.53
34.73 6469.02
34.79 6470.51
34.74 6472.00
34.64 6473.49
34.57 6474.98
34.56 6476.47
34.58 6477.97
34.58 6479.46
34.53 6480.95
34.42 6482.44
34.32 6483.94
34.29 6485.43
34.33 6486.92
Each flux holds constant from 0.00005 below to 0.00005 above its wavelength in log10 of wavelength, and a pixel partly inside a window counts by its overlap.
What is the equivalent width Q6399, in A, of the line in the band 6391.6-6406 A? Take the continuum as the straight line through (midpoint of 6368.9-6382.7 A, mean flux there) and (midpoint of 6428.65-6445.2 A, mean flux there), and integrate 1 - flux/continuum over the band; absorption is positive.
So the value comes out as 0.3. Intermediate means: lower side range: 35.3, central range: 34.3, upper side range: 34.2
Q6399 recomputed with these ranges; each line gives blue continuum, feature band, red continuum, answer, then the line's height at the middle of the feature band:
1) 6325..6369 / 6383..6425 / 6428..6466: 0.4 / 34.7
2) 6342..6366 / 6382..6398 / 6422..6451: 0.0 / 34.8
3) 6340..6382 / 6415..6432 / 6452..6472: 0.3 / 34.7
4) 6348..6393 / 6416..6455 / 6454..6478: 0.6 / 34.7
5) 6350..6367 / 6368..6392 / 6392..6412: -0.2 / 34.8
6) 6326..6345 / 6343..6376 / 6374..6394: -0.1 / 35.2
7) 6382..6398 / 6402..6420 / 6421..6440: 0.1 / 34.5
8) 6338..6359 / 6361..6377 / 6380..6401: -0.2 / 34.9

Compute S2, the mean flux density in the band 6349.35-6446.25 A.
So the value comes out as 34.7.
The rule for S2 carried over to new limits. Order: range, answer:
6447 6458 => 34.1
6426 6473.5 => 34.3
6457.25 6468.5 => 34.4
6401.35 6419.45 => 34.2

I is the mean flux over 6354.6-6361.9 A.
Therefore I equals 35.6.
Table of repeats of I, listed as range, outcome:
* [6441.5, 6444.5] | 34.1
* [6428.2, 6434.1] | 34.2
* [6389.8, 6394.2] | 34.8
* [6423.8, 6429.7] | 34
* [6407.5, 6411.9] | 34.1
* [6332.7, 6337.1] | 35.6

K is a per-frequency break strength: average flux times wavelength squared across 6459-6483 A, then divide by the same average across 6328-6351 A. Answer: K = 1.02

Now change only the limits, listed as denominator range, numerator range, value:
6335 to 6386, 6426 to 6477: 1.00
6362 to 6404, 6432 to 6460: 1.00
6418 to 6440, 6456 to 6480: 1.02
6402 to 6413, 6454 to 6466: 1.02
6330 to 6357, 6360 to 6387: 1.01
